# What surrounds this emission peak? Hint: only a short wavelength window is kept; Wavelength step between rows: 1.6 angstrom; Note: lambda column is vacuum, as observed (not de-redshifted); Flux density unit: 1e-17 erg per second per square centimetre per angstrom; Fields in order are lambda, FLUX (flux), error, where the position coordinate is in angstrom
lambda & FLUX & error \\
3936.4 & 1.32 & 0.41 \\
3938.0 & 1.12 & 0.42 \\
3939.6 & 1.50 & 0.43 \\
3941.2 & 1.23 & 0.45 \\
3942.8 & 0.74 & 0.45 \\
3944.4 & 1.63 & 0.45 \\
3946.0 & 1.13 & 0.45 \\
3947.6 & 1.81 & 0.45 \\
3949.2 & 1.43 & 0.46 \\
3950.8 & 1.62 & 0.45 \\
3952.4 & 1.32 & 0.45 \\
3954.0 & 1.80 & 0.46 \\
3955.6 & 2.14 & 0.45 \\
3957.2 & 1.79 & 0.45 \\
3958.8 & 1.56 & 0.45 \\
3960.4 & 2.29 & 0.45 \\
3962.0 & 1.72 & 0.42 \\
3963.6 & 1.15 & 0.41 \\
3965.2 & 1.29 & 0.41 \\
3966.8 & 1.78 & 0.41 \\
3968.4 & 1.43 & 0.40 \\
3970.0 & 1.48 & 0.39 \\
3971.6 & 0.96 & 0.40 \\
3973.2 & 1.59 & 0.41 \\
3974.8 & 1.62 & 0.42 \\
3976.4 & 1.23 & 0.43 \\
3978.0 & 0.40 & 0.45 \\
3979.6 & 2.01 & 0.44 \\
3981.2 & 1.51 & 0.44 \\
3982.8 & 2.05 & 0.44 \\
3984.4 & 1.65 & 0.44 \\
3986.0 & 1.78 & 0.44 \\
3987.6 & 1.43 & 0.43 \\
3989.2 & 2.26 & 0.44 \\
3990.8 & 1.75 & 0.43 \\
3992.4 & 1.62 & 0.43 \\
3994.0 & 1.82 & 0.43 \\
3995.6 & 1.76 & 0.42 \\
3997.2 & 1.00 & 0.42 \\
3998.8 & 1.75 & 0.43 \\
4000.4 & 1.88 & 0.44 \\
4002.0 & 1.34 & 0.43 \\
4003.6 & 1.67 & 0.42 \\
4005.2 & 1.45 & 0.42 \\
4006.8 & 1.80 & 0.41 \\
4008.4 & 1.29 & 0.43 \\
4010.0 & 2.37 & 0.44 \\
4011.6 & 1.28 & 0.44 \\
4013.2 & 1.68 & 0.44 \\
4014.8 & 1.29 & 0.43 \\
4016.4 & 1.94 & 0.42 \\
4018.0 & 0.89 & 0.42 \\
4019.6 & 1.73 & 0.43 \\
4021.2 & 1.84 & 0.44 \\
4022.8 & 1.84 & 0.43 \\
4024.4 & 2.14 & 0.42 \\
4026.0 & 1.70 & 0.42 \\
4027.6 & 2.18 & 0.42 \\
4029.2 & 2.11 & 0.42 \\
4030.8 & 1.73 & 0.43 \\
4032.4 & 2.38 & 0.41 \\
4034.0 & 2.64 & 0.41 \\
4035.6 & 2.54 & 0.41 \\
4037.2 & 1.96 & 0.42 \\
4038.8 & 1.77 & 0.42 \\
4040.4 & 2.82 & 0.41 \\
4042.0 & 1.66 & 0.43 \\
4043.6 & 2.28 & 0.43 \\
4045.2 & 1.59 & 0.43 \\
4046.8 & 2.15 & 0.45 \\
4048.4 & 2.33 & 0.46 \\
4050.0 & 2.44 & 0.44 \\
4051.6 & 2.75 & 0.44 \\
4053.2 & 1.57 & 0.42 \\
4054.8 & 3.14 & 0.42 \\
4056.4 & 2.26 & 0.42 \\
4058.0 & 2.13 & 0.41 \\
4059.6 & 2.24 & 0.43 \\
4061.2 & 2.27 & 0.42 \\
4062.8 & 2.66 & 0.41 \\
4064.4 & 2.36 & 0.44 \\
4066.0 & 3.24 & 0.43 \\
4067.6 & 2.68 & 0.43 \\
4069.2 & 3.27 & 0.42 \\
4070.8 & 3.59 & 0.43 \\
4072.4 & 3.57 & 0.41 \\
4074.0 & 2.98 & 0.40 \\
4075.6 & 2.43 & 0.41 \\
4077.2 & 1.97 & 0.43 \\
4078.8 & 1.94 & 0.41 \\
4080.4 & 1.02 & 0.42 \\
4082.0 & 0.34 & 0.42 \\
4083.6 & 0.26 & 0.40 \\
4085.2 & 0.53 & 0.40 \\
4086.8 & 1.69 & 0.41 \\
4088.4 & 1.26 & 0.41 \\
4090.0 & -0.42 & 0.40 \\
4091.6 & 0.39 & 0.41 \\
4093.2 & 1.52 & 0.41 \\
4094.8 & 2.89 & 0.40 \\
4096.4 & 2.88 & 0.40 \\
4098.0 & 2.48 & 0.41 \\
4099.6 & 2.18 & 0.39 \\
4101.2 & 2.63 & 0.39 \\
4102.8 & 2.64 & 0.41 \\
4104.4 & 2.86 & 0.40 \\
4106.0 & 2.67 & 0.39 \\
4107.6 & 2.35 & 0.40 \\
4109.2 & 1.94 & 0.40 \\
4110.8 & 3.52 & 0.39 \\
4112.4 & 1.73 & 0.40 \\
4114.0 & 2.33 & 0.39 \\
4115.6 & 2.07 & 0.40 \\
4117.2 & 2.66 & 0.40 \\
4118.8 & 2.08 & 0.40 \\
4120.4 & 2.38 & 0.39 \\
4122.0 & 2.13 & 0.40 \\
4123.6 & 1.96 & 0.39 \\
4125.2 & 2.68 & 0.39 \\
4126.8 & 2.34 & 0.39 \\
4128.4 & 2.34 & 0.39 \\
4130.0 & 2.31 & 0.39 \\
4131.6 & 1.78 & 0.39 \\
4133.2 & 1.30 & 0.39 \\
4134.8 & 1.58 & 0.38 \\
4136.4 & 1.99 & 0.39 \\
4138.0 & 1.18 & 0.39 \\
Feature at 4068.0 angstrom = C IV 1549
